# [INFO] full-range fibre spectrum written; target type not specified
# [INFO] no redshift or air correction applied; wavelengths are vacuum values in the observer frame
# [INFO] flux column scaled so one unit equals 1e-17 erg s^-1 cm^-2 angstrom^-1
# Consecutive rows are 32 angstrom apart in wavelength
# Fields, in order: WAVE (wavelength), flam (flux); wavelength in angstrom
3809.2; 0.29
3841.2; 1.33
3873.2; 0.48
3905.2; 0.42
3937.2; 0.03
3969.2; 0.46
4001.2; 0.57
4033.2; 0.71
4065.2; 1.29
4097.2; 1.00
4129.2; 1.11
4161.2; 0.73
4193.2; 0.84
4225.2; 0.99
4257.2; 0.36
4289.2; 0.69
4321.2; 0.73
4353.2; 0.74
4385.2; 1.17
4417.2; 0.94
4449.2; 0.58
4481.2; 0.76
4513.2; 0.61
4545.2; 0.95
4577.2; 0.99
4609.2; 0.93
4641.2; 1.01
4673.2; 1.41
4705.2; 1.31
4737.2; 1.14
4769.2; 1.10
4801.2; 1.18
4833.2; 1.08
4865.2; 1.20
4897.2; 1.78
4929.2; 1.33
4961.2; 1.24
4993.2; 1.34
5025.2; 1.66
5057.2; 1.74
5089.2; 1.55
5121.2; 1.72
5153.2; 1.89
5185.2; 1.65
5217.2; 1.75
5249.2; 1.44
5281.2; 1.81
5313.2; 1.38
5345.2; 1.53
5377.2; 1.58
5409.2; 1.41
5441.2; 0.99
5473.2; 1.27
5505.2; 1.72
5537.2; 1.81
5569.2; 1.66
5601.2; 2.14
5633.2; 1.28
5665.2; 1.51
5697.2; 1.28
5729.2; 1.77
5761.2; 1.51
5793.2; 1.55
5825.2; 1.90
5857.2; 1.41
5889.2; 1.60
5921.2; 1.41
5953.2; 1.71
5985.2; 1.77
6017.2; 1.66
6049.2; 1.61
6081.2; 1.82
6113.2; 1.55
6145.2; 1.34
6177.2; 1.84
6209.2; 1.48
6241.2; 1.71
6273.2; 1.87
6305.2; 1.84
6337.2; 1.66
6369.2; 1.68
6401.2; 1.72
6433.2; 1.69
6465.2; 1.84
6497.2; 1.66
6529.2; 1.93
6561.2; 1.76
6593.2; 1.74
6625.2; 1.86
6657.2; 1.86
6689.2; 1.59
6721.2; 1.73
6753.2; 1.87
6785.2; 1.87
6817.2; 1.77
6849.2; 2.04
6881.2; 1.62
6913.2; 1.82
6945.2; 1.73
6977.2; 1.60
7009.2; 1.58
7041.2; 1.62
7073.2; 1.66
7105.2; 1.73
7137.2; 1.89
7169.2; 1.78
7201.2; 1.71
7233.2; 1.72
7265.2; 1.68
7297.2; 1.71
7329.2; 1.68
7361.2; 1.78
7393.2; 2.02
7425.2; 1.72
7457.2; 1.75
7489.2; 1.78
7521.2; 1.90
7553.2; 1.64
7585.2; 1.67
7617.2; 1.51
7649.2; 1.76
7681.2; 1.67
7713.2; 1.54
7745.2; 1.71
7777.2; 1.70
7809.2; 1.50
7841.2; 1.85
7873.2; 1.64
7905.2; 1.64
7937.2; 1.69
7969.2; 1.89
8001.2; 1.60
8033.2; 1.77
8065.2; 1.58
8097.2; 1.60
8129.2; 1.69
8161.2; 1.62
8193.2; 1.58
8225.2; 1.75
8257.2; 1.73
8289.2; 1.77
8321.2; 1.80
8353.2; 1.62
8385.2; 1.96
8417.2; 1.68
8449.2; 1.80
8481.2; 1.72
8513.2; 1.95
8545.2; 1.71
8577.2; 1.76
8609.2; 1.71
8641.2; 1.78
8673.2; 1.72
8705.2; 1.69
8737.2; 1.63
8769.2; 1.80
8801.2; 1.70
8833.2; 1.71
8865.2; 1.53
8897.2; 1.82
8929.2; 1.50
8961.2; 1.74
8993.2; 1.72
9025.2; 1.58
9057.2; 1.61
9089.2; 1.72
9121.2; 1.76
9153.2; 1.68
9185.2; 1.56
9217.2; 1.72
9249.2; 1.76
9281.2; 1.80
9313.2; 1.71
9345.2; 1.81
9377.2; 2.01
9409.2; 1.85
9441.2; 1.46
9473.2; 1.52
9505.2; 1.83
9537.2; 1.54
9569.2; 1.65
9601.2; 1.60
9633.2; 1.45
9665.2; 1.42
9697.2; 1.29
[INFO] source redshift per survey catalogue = 0.13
